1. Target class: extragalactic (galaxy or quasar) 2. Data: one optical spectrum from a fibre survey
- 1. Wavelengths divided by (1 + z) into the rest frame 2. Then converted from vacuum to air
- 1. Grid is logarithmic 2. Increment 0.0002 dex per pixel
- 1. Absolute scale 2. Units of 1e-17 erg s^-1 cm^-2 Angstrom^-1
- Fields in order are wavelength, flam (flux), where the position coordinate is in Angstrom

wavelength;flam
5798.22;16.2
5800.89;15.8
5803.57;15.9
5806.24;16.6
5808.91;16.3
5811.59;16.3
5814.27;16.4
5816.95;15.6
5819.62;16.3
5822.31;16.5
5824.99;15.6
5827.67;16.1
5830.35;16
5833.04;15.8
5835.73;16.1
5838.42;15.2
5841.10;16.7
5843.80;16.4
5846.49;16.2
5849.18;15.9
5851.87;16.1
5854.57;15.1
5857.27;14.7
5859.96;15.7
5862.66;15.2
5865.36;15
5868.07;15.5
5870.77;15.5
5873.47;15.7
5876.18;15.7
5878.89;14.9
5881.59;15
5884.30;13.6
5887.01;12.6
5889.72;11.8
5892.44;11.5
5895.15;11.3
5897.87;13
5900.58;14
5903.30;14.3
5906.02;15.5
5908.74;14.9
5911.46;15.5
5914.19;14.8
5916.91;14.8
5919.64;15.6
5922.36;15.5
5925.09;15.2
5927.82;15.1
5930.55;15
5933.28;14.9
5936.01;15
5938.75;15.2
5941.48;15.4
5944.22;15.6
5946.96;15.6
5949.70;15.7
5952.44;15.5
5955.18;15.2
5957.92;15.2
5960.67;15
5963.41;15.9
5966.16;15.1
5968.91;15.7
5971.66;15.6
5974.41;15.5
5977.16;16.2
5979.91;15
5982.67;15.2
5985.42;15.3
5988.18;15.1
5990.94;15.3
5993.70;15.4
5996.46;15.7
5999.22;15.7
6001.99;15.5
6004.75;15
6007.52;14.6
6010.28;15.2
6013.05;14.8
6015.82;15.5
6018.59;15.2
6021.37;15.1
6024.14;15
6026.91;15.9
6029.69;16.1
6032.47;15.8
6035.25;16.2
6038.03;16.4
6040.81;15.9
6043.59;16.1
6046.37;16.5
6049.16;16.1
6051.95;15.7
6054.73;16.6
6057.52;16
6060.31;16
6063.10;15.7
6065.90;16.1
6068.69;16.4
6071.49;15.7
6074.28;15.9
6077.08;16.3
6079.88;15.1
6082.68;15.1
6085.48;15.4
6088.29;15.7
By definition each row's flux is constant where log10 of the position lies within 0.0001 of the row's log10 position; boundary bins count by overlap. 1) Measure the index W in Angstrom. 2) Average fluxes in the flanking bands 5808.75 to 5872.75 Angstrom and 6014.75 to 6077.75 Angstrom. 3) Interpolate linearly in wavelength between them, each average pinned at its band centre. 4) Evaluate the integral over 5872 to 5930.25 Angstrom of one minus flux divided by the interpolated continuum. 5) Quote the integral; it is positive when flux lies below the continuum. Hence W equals 5.7 Angstrom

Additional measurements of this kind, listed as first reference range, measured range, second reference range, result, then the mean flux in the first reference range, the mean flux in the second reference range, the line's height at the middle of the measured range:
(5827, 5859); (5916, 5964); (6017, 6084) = 1.7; 15.9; 15.9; 15.9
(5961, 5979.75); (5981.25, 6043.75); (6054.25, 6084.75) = 1.0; 15.6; 15.9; 15.7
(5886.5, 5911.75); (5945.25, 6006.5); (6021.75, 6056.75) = -2.5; 13.4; 16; 14.8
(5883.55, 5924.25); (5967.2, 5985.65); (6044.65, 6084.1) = -0.8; 13.9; 15.9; 14.8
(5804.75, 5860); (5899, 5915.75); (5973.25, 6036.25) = 1.0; 16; 15.4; 15.7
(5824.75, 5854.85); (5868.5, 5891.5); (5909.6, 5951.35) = 1.9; 16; 15.3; 15.7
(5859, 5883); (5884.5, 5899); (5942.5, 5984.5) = 3.0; 15.3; 15.5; 15.4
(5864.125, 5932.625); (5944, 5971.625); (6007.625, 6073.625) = -0.8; 14.5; 15.8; 15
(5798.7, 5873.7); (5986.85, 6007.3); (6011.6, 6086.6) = 0.6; 15.9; 15.8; 15.8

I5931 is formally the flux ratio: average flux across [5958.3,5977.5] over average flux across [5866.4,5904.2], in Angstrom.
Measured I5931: 1.1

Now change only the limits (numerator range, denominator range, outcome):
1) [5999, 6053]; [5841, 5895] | 1.05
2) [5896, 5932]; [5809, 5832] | 0.92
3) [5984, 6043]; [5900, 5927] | 1.03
